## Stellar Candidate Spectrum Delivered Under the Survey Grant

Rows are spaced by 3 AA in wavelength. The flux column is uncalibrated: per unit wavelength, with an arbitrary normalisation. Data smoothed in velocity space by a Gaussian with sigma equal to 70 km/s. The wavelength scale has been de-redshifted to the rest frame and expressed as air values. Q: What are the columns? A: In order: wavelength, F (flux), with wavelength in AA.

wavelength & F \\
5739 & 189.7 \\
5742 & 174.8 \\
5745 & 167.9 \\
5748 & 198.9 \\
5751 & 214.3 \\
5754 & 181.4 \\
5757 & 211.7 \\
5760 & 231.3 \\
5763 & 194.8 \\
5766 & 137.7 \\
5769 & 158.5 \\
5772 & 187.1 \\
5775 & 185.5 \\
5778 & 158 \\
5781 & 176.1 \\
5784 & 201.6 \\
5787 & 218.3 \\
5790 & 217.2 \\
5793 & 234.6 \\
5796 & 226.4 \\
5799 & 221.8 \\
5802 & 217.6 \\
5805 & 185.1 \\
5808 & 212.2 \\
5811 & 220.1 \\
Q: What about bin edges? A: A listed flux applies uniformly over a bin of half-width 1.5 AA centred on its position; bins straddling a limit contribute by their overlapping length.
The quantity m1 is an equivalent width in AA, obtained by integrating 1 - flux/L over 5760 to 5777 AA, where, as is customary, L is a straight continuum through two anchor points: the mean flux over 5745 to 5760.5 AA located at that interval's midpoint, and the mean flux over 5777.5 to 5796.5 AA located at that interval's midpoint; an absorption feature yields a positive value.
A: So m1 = 2.20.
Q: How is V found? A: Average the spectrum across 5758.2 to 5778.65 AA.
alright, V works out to 180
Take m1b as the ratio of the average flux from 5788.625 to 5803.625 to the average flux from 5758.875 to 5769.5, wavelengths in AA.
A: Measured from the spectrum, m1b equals 1.23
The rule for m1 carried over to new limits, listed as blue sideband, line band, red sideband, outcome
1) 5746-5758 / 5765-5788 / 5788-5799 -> 4.0 AA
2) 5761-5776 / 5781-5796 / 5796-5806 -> -1.3 AA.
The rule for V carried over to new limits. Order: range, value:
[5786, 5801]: 224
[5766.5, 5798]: 195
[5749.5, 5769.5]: 192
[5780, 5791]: 204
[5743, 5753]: 192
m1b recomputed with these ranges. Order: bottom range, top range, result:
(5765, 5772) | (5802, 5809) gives 1.28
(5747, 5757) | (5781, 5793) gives 1.05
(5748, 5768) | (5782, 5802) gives 1.12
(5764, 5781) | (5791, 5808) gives 1.30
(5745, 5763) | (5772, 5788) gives 0.92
